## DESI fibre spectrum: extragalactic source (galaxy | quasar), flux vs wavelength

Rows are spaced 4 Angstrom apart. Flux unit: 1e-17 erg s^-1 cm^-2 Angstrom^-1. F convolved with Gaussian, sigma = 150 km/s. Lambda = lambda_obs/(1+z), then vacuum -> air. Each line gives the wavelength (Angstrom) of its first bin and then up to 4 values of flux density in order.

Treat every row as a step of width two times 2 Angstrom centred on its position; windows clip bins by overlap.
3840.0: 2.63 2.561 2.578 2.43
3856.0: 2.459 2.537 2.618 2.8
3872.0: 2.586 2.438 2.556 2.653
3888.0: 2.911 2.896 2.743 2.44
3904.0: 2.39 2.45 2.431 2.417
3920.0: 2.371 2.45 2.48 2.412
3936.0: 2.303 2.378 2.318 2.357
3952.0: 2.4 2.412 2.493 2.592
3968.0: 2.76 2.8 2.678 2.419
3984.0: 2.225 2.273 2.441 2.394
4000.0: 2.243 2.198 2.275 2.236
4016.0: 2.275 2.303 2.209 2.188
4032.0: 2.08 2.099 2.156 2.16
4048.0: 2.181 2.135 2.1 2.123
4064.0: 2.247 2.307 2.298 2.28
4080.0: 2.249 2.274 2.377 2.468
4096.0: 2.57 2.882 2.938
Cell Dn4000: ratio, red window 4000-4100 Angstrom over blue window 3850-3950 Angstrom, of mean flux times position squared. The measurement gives 0.97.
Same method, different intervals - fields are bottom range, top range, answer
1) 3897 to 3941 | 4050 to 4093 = 1.01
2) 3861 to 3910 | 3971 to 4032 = 0.94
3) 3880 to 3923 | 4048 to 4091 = 0.95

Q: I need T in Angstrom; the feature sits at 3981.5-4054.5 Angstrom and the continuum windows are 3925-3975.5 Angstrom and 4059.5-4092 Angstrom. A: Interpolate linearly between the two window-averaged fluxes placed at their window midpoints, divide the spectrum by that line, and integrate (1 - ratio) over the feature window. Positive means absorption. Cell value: 4.6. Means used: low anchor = 2.48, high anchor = 2.29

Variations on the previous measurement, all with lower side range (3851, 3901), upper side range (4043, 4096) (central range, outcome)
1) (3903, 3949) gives 2.5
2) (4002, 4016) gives 0.8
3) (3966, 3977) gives -1.4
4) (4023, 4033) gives 0.8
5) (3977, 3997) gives 0.4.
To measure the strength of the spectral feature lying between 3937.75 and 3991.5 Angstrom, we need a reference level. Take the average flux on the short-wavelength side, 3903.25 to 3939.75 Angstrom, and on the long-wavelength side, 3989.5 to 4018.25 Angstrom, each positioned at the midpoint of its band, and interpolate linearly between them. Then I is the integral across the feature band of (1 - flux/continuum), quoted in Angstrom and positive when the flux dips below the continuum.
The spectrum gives -2.7 Angstrom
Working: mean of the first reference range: 2.41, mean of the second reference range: 2.29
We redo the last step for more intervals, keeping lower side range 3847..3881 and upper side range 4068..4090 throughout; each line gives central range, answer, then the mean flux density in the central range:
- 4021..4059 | 3.2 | 2.15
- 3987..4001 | 0.3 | 2.35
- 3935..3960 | 0.8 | 2.37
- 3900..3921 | 0.7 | 2.42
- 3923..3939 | 0.4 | 2.41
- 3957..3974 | -1.5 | 2.65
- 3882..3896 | -1.6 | 2.81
